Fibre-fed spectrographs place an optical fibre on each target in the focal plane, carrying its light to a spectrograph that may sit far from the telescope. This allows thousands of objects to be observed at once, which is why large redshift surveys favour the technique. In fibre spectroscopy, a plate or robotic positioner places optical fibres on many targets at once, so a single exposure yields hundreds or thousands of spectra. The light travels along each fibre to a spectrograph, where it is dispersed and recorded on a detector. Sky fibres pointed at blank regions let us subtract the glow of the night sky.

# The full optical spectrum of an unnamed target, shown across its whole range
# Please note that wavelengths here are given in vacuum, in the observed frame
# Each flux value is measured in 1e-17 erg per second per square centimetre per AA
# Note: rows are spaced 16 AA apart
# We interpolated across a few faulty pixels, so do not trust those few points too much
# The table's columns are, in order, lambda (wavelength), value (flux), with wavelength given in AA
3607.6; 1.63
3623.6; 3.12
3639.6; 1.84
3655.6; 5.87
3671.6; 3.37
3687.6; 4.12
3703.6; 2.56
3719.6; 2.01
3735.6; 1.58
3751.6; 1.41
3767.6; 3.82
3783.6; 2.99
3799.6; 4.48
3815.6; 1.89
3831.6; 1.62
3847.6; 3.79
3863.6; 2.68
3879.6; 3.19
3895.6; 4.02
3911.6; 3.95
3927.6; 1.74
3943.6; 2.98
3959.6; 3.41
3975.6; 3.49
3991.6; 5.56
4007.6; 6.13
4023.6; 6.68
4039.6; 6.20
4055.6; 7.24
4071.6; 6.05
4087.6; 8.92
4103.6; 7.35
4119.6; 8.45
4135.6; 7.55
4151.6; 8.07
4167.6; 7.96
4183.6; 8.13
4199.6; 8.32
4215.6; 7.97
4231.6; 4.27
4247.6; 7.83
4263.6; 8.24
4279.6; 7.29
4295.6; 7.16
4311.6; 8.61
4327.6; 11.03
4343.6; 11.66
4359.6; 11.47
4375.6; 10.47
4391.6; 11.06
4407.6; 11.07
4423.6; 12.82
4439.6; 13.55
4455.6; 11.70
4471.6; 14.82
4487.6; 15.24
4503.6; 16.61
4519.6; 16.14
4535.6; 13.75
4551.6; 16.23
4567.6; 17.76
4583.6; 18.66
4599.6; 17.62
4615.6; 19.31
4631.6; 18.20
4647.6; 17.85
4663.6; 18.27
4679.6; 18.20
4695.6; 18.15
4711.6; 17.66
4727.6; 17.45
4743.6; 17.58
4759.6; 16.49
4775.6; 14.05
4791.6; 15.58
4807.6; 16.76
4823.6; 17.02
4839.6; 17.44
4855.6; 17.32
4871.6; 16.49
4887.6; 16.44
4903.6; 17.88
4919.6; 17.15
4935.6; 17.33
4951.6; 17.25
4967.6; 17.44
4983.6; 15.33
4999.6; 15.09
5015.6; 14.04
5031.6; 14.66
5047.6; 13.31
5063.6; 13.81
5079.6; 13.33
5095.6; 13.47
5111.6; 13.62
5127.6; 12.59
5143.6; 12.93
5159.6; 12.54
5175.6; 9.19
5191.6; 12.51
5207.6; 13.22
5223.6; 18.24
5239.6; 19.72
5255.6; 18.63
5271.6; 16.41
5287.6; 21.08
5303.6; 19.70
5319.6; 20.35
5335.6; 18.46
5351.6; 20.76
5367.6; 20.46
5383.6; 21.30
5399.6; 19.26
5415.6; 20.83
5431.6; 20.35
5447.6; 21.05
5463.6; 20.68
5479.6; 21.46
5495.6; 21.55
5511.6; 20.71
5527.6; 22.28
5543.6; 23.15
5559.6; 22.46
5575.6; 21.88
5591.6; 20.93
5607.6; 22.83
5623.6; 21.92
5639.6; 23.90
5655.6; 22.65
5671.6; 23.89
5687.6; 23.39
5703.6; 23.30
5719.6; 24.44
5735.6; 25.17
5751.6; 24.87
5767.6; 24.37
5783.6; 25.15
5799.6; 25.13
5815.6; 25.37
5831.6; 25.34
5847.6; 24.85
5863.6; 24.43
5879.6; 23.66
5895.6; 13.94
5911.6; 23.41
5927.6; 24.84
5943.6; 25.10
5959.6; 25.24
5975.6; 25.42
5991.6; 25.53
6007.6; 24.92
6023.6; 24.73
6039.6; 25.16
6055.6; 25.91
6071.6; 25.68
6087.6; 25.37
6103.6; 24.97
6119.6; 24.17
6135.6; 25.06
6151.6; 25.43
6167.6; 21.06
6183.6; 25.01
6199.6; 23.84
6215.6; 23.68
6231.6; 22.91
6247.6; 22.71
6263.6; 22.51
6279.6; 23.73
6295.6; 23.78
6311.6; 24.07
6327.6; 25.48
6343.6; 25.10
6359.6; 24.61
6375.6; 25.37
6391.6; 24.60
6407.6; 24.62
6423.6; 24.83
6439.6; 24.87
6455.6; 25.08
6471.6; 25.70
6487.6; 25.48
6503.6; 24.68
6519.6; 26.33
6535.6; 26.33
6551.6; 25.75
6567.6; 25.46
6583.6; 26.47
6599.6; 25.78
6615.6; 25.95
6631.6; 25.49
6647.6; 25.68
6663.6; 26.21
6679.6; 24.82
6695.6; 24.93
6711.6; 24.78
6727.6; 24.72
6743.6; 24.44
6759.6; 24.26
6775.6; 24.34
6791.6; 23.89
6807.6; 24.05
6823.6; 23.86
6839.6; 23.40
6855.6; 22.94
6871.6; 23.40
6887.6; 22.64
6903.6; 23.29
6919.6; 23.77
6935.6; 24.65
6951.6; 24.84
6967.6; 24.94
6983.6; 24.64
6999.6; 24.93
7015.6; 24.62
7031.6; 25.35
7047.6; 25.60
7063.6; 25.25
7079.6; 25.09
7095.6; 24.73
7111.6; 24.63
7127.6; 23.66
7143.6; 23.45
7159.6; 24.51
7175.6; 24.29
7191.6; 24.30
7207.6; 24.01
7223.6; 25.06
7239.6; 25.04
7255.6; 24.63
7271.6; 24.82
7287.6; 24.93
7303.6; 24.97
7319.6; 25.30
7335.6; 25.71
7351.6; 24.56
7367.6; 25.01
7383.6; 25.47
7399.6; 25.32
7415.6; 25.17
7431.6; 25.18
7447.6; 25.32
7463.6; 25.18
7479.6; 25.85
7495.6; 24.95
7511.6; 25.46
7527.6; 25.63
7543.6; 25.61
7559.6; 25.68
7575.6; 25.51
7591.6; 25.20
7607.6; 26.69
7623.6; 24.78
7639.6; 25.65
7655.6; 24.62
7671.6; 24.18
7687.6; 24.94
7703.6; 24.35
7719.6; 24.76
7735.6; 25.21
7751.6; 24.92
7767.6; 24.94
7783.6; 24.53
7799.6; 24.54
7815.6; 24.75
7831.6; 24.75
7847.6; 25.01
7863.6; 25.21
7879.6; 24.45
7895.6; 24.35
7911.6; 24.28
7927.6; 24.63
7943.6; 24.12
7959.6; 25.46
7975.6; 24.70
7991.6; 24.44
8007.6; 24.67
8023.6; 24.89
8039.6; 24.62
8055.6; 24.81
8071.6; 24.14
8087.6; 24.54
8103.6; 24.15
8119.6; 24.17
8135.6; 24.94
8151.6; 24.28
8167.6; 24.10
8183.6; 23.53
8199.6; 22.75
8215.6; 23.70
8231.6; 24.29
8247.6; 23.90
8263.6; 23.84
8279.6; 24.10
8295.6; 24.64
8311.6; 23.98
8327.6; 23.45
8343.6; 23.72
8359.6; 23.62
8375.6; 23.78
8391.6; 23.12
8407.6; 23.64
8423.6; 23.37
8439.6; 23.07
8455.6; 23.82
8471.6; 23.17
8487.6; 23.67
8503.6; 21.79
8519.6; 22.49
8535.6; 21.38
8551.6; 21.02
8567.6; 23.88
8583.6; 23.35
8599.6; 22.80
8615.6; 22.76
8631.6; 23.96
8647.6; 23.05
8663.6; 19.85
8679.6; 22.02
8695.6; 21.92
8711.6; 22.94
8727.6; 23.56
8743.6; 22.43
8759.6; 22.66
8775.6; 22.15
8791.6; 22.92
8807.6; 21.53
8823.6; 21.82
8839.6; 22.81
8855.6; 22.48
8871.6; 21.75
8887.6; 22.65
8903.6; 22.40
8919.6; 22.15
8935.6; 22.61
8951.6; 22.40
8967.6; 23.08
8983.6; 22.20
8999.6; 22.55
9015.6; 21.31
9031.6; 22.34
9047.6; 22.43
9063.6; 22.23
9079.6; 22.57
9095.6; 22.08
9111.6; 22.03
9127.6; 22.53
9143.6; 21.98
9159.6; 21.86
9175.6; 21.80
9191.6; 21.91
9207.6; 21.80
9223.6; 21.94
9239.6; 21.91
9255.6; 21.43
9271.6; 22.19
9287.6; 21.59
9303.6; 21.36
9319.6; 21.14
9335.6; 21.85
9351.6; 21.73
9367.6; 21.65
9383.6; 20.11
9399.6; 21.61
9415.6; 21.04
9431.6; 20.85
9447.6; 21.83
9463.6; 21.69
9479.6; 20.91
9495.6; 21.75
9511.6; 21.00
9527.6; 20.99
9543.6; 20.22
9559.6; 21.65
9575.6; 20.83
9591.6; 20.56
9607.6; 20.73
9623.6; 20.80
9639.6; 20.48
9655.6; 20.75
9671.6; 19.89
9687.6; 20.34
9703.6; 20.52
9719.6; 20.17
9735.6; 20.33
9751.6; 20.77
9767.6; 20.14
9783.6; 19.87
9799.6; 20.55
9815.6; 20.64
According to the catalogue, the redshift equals 0.000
